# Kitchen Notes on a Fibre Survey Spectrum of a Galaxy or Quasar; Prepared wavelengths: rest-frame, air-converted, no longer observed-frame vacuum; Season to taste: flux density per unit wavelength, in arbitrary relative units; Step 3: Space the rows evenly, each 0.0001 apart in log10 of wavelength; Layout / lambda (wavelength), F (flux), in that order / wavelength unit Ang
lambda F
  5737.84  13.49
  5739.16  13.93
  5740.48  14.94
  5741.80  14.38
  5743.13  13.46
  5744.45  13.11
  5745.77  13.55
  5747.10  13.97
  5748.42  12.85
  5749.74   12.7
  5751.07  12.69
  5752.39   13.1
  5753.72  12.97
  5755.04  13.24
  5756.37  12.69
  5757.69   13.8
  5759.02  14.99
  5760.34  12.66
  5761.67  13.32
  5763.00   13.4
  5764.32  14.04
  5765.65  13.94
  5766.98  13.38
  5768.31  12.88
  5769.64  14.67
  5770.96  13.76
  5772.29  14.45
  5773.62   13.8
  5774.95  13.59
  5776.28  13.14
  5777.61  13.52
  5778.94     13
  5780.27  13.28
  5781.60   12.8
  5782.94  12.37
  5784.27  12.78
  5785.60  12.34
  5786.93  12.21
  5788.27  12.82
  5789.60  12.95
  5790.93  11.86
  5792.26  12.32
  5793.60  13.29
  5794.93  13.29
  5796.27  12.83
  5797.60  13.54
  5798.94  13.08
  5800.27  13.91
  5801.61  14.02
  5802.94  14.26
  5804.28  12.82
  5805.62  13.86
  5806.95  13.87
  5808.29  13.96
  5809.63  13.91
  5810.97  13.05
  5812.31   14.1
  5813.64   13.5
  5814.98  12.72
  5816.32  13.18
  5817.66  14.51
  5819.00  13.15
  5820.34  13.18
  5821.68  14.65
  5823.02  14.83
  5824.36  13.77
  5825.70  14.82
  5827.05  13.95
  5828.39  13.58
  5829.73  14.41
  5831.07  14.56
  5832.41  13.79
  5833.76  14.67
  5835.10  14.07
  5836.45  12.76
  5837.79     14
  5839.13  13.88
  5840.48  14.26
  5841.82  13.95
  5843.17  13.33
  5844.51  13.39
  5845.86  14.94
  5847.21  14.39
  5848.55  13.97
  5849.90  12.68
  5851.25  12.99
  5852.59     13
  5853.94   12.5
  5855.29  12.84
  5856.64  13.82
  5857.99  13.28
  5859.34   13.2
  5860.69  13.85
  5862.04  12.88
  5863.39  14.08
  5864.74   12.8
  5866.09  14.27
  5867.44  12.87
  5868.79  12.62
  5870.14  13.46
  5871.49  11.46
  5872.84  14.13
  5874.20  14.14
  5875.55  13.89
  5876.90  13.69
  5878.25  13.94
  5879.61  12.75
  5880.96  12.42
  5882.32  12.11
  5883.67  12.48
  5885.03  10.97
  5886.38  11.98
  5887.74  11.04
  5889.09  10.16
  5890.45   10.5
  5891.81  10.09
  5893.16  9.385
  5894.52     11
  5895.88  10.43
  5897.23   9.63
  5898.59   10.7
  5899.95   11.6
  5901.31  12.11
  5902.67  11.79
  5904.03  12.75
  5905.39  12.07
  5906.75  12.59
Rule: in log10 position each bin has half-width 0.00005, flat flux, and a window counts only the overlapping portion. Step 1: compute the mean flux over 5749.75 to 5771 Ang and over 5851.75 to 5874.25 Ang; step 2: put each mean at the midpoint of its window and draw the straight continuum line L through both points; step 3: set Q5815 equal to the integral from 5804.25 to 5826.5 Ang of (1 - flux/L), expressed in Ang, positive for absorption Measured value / -0.8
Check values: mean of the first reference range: 13.4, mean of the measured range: 13.8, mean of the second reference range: 13.2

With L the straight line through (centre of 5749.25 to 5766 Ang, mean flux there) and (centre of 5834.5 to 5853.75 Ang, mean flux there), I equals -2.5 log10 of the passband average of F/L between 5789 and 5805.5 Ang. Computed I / 0.02 mag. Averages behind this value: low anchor 13.3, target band 13.2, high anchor 13.7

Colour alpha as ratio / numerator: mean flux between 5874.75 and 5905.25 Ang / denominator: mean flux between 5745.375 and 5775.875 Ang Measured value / 0.86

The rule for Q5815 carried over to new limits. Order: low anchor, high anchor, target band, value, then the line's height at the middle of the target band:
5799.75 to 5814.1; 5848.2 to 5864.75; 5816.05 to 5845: -0.98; 13.5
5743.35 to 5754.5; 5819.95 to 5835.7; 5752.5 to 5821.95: 1.45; 13.7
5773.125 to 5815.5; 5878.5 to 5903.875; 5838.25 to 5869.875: -3.87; 12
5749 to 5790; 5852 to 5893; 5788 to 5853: -3.45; 13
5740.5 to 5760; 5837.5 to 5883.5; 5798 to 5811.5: -0.27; 13.4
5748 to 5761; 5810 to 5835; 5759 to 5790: 0.20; 13.4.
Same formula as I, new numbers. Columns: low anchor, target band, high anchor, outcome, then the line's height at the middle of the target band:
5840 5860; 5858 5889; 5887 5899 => -0.10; 11.8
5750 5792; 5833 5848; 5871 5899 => -0.13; 12.3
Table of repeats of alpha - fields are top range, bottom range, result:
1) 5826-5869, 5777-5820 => 1.03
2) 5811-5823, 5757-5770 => 1.00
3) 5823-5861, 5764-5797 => 1.04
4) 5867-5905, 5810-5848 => 0.86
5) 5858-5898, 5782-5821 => 0.93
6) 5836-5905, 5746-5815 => 0.95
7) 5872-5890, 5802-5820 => 0.92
